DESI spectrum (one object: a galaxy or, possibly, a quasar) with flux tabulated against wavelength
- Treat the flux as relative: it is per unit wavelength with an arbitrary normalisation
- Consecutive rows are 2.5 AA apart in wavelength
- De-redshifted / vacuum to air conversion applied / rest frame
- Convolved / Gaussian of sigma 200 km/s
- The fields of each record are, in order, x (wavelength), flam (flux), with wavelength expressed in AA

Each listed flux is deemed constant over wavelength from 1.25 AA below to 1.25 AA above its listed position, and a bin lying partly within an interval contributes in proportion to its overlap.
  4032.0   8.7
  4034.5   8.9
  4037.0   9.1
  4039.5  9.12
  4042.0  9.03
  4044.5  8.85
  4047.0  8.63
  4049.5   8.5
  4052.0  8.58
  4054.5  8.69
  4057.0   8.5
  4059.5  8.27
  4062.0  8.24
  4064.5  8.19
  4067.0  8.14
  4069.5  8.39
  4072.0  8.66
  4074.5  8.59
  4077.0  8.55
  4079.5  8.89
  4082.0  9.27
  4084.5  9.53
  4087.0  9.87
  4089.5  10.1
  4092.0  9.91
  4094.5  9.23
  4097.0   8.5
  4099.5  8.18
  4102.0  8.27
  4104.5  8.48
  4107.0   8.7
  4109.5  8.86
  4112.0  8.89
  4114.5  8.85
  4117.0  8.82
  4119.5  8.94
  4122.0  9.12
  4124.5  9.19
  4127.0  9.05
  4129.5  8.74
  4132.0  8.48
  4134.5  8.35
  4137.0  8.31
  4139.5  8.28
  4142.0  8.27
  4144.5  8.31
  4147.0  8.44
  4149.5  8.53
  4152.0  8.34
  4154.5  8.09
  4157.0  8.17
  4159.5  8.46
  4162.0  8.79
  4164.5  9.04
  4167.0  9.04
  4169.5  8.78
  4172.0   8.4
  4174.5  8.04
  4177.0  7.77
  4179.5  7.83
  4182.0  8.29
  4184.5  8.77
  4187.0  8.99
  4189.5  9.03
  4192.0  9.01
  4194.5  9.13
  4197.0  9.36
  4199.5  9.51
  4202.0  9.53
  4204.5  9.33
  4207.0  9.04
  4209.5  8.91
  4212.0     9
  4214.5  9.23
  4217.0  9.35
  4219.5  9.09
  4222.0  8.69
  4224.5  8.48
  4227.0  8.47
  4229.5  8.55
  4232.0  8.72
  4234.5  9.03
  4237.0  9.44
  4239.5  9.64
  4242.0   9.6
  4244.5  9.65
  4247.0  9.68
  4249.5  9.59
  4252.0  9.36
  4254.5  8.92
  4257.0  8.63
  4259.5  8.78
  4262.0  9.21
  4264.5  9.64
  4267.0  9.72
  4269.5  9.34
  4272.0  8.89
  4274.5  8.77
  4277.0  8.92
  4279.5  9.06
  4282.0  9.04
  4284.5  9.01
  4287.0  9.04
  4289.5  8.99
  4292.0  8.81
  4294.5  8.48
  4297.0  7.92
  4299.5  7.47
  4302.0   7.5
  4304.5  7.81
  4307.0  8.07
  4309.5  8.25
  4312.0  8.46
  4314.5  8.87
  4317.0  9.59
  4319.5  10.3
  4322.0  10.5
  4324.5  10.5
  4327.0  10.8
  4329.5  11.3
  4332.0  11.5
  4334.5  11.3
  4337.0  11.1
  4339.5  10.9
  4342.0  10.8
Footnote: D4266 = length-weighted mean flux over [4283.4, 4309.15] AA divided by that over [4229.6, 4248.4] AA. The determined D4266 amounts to 0.89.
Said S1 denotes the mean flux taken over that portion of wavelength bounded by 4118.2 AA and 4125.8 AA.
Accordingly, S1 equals 9.08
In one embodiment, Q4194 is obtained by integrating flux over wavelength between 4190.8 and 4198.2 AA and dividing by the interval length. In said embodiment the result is 9.17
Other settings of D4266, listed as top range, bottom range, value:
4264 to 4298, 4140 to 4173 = 1.05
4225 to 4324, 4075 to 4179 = 1.03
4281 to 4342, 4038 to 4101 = 1.07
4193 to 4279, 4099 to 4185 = 1.07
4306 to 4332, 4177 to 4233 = 1.10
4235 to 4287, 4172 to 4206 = 1.05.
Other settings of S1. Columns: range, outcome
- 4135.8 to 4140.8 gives 8.29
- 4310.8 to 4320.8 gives 9.32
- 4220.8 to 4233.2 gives 8.58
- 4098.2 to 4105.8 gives 8.31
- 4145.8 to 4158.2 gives 8.31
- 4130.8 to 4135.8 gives 8.41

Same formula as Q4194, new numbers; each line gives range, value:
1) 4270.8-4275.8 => 8.83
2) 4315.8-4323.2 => 10.1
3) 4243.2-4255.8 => 9.44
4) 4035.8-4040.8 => 9.11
